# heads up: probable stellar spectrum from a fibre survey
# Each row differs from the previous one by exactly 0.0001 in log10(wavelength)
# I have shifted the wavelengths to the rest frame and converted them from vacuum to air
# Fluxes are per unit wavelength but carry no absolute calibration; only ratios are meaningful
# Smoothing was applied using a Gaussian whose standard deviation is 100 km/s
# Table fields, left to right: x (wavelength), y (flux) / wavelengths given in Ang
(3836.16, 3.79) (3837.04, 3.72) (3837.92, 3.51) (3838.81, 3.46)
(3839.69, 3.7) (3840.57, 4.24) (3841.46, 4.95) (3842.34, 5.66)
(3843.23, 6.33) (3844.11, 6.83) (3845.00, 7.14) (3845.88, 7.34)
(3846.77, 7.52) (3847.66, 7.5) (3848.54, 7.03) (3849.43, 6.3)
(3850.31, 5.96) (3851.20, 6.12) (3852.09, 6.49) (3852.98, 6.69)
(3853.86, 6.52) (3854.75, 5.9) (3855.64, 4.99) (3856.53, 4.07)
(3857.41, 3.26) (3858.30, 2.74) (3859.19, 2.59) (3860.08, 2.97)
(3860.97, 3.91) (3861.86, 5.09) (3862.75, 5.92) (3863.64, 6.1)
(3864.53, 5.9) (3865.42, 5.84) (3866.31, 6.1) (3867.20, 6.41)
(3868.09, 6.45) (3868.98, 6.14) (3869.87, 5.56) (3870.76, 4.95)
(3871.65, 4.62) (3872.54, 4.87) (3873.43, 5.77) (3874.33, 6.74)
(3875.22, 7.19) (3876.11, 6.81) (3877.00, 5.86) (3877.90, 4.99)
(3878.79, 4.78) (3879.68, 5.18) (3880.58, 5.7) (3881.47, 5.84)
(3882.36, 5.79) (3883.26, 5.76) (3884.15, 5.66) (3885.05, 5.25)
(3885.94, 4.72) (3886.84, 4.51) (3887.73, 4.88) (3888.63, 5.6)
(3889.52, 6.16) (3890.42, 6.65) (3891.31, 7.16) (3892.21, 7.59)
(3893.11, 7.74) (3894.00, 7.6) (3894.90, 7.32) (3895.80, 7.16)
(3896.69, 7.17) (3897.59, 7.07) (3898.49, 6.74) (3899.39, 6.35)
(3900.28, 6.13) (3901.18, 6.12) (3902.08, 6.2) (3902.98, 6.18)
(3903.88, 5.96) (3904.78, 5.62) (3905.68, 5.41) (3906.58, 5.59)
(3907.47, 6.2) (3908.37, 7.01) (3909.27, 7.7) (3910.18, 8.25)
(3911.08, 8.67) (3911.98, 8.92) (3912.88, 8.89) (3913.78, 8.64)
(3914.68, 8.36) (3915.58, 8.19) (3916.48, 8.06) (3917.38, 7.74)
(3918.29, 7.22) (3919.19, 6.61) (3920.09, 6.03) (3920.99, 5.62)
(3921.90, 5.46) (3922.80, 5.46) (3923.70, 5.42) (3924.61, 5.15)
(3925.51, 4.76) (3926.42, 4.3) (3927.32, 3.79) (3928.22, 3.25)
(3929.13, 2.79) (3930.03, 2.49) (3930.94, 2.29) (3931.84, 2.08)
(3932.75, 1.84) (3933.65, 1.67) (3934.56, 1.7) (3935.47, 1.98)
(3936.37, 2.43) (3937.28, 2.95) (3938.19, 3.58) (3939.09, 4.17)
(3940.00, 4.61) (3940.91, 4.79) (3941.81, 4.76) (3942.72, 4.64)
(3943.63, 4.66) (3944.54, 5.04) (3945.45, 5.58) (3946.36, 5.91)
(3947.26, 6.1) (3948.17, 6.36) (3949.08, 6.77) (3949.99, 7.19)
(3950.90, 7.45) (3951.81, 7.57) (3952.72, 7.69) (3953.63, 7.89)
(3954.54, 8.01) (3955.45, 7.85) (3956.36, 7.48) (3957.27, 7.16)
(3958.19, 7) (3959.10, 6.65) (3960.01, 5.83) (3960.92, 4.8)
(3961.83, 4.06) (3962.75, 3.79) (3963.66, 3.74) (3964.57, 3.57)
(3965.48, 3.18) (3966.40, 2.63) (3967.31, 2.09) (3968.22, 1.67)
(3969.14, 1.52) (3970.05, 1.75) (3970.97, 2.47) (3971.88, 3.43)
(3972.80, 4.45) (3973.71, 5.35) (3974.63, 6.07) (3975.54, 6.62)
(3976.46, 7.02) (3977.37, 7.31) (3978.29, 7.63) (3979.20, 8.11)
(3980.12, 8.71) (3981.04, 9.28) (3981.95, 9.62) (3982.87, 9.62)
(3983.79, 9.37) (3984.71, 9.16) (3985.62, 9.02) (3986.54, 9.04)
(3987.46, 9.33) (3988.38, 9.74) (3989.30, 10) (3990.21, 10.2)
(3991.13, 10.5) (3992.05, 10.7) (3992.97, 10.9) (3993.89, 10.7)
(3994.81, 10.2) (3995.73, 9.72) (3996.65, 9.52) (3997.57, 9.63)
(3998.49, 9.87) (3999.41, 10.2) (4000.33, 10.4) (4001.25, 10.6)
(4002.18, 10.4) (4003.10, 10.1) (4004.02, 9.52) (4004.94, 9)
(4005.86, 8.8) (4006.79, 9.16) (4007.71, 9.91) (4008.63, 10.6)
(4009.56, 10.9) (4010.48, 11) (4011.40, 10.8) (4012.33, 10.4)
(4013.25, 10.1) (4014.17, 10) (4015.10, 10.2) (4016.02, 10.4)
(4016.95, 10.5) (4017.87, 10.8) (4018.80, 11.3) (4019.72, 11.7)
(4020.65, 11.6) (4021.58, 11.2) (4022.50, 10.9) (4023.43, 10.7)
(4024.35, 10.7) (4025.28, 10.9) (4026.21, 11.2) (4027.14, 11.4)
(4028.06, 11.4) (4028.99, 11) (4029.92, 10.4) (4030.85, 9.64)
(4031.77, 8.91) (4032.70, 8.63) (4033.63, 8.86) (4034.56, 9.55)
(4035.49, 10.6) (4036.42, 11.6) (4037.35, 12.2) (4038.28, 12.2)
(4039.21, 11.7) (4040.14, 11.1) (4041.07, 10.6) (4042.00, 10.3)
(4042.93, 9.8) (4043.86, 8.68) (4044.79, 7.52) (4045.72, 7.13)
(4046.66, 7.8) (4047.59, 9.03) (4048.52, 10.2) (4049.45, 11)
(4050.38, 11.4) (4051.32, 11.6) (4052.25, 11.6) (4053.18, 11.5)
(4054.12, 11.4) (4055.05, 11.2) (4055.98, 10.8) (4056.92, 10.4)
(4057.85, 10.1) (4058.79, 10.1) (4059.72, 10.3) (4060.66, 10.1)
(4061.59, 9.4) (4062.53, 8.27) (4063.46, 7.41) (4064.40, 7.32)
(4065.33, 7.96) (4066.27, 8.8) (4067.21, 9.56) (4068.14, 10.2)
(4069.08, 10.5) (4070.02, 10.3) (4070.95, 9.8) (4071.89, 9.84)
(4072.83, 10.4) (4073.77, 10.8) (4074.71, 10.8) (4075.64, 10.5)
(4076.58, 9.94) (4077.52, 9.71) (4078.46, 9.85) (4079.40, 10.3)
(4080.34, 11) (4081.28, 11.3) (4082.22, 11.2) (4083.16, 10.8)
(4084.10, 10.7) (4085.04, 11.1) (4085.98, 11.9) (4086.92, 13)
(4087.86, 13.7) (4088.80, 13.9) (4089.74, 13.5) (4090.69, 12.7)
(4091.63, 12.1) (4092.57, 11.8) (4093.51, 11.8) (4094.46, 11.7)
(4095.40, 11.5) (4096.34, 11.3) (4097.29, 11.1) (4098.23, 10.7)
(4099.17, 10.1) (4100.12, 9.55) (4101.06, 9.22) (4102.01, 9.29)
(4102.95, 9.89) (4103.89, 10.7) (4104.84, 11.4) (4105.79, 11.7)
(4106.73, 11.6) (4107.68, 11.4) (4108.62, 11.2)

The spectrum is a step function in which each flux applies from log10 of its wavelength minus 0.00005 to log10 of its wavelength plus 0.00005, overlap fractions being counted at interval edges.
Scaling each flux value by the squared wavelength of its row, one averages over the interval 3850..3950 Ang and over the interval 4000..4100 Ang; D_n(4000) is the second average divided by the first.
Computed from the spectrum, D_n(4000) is 2.03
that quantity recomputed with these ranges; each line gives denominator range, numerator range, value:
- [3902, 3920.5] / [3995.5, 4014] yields 1.45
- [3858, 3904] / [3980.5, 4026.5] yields 1.86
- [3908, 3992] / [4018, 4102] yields 1.87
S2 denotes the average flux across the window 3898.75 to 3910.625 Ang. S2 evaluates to 6.37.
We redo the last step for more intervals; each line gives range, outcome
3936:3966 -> 5.56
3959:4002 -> 7.26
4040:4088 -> 10.2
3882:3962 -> 5.84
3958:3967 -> 4.41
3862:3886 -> 5.75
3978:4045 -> 10.2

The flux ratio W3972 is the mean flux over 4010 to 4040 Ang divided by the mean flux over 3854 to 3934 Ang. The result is 1.87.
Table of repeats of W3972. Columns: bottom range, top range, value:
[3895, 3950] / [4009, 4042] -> 1.94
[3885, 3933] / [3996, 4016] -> 1.65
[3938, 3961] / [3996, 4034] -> 1.67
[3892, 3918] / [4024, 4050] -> 1.41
